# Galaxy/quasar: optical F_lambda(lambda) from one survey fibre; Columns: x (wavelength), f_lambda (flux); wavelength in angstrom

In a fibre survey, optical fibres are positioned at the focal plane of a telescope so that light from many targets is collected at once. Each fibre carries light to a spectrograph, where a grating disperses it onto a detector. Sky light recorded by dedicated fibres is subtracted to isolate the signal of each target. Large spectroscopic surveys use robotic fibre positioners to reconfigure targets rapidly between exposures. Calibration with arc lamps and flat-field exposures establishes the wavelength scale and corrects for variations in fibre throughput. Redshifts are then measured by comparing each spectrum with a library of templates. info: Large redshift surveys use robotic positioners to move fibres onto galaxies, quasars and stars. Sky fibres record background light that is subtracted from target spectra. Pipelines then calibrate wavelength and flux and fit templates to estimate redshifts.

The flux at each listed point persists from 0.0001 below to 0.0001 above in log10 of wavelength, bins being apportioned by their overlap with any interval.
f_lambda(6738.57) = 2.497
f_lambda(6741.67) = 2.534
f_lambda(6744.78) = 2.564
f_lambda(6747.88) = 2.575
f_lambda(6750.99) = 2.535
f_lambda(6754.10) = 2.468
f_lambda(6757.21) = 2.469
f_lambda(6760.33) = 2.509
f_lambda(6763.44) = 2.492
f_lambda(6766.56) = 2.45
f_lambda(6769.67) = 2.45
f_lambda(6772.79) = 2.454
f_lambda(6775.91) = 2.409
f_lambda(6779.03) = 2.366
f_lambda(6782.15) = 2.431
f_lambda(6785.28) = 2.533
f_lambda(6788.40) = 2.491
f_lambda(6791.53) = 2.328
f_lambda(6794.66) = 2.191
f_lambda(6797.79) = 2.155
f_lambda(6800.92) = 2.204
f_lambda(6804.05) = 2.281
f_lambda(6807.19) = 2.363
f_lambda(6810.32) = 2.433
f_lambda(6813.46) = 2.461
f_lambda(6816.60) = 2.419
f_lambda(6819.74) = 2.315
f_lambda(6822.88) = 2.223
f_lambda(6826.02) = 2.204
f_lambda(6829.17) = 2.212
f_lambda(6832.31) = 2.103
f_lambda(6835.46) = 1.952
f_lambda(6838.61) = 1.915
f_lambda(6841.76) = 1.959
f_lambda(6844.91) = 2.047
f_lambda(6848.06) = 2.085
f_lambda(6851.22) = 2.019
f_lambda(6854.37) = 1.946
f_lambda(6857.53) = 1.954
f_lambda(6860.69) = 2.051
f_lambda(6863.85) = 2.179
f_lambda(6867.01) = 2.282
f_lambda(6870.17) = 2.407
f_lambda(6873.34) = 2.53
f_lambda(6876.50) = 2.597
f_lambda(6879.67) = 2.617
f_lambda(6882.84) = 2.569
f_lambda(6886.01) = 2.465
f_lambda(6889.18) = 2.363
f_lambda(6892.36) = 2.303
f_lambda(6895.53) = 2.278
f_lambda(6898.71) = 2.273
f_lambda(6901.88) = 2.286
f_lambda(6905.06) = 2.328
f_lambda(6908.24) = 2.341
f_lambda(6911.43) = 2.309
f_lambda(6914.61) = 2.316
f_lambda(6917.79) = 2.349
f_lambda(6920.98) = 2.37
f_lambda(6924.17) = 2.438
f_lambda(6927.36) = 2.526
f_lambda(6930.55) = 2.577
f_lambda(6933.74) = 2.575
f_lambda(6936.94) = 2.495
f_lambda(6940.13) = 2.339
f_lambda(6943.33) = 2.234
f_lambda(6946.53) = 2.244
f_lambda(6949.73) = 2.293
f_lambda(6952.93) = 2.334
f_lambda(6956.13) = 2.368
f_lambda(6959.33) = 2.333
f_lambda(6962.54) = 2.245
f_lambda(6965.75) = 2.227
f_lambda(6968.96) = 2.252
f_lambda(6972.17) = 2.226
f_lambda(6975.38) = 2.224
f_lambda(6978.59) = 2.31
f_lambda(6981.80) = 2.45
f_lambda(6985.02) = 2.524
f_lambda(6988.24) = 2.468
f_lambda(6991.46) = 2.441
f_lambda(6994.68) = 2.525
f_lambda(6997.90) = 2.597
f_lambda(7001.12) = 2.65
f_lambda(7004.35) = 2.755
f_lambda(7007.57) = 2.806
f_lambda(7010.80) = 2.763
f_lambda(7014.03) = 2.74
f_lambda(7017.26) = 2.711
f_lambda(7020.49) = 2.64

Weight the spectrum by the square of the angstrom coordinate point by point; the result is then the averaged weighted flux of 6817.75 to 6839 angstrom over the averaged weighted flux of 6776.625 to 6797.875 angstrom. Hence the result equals 0.9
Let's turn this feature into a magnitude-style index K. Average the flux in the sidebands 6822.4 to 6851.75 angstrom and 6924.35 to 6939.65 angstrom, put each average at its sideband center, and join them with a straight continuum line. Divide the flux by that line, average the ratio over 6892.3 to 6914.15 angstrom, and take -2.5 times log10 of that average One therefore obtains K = 0.04 mag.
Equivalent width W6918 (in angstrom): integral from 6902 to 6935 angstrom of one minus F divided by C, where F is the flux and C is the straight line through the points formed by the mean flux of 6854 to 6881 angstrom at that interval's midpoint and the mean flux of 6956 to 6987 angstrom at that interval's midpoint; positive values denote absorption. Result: -1.4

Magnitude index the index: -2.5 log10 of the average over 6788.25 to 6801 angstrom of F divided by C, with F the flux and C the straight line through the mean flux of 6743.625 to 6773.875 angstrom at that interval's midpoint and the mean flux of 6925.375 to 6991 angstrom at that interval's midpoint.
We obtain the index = 0.10 mag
